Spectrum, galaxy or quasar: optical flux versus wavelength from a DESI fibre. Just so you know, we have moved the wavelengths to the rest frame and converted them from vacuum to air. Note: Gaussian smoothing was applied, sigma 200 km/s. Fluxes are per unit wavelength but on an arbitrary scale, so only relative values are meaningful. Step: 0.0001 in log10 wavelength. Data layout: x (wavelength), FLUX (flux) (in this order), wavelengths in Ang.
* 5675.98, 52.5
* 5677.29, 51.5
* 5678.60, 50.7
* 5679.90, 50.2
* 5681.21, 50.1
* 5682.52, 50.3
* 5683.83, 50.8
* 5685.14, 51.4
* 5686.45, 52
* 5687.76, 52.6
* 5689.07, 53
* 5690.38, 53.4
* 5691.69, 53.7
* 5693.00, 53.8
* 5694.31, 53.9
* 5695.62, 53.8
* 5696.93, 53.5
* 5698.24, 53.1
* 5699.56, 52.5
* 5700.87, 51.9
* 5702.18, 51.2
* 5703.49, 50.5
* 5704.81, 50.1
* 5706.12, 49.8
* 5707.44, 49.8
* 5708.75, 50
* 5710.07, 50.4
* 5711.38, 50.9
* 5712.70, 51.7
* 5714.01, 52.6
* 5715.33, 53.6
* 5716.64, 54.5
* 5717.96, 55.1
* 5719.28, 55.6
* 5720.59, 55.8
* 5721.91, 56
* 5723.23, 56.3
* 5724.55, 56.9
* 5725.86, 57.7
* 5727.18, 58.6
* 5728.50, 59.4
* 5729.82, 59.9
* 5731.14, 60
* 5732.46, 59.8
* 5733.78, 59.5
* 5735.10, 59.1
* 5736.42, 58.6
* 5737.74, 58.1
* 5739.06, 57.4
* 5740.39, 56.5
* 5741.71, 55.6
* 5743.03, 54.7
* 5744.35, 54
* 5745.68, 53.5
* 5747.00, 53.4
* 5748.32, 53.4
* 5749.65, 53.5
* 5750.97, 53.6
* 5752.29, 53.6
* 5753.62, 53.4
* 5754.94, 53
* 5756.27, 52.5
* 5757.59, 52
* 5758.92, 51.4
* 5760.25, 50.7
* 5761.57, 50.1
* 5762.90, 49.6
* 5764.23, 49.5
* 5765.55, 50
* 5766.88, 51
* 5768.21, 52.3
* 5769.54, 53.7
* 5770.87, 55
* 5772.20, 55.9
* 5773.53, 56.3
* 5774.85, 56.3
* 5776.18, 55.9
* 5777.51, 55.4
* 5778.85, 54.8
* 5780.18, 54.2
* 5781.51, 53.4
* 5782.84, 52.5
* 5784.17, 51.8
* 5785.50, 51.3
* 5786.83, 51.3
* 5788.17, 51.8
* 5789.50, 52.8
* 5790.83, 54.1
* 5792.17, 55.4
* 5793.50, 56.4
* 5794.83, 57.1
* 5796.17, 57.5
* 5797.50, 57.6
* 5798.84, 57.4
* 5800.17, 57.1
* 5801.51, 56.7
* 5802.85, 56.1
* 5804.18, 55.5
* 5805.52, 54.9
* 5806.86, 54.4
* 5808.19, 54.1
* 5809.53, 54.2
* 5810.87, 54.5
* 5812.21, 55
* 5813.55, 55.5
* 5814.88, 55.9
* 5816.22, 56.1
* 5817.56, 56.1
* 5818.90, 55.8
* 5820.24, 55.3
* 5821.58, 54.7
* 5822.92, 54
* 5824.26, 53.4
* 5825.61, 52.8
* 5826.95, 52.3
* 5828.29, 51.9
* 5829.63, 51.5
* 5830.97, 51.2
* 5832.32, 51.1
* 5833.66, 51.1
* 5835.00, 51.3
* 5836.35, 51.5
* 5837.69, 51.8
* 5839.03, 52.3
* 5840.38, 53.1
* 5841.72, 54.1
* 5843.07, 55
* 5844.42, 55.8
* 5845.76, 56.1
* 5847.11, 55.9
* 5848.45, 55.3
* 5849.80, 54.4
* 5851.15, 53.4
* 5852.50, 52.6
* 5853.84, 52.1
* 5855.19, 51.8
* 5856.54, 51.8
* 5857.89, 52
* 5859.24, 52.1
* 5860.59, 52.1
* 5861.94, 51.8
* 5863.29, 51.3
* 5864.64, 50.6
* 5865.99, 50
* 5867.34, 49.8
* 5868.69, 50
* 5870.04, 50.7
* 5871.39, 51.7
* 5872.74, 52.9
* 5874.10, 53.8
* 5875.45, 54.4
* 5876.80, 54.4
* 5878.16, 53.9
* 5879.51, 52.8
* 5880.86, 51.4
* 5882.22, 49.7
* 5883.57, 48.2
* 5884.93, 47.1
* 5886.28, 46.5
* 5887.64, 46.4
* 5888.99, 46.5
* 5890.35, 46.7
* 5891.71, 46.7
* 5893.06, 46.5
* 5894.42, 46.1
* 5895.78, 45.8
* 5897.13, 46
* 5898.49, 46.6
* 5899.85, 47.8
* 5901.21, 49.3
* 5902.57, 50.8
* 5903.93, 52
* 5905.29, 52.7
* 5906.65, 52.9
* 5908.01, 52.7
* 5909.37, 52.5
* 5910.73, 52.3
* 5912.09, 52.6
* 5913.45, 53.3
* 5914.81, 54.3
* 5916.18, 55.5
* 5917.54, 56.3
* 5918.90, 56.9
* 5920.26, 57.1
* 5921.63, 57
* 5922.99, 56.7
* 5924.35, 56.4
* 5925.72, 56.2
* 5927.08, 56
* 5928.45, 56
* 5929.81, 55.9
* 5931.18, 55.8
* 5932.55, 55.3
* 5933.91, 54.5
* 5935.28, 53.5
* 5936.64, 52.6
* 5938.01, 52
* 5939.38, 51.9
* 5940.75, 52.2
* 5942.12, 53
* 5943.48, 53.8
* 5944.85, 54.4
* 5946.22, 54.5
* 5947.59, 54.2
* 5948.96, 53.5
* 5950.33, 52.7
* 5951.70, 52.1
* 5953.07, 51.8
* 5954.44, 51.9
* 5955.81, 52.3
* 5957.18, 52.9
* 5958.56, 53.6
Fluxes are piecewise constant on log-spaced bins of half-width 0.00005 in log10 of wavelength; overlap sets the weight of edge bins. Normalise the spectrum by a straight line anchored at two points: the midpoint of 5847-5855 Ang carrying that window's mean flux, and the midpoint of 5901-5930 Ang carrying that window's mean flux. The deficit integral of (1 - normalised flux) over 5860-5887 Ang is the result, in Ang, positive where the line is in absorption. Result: 1.4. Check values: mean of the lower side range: 53.7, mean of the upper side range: 54.4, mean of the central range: 51.1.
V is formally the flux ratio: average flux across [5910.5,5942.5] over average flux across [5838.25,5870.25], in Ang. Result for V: 1.0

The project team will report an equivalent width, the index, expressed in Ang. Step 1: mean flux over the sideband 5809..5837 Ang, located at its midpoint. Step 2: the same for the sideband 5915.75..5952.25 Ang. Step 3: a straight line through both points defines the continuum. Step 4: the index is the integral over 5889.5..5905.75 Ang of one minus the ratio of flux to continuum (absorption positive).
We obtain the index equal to 1.9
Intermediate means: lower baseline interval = 53.6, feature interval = 48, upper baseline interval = 54.7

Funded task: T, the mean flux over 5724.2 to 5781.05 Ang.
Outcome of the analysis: 54.9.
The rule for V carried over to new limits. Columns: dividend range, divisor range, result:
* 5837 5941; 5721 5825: 0.95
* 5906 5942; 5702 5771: 1.01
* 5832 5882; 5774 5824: 0.96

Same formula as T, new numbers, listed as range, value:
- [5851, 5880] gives 52.1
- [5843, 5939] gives 52.2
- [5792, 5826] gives 55.5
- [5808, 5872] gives 53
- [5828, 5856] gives 53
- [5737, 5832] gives 54.1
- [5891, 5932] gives 52.6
